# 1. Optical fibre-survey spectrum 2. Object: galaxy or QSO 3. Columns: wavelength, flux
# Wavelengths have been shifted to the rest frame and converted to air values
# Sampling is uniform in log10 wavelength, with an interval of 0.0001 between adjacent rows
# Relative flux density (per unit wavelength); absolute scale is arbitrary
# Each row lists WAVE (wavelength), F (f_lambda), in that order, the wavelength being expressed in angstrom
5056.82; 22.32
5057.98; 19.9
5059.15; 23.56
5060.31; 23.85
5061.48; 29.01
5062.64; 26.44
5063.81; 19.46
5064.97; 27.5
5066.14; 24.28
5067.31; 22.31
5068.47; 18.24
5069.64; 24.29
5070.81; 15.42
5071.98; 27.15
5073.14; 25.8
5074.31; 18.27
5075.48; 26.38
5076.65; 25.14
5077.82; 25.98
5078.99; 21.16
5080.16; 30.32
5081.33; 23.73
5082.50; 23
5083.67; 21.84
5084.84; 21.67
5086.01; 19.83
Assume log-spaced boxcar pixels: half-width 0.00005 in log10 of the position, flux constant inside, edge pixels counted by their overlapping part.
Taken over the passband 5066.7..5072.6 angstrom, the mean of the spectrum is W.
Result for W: 21.5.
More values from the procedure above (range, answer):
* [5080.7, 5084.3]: 22.9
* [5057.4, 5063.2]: 24.6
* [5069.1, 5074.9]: 22.2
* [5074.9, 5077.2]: 25.8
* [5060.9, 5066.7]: 25.4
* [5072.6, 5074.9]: 21.9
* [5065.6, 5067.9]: 23.3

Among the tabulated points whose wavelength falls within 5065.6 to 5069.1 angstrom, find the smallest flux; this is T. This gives 18.24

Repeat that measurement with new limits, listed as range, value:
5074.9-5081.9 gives 21.16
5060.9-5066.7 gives 19.46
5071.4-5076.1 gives 18.27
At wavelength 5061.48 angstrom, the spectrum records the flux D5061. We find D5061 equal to 29.01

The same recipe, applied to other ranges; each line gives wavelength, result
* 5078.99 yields 21.16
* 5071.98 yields 27.15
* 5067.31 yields 22.31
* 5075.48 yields 26.38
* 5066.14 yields 24.28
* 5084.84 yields 21.67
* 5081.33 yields 23.73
